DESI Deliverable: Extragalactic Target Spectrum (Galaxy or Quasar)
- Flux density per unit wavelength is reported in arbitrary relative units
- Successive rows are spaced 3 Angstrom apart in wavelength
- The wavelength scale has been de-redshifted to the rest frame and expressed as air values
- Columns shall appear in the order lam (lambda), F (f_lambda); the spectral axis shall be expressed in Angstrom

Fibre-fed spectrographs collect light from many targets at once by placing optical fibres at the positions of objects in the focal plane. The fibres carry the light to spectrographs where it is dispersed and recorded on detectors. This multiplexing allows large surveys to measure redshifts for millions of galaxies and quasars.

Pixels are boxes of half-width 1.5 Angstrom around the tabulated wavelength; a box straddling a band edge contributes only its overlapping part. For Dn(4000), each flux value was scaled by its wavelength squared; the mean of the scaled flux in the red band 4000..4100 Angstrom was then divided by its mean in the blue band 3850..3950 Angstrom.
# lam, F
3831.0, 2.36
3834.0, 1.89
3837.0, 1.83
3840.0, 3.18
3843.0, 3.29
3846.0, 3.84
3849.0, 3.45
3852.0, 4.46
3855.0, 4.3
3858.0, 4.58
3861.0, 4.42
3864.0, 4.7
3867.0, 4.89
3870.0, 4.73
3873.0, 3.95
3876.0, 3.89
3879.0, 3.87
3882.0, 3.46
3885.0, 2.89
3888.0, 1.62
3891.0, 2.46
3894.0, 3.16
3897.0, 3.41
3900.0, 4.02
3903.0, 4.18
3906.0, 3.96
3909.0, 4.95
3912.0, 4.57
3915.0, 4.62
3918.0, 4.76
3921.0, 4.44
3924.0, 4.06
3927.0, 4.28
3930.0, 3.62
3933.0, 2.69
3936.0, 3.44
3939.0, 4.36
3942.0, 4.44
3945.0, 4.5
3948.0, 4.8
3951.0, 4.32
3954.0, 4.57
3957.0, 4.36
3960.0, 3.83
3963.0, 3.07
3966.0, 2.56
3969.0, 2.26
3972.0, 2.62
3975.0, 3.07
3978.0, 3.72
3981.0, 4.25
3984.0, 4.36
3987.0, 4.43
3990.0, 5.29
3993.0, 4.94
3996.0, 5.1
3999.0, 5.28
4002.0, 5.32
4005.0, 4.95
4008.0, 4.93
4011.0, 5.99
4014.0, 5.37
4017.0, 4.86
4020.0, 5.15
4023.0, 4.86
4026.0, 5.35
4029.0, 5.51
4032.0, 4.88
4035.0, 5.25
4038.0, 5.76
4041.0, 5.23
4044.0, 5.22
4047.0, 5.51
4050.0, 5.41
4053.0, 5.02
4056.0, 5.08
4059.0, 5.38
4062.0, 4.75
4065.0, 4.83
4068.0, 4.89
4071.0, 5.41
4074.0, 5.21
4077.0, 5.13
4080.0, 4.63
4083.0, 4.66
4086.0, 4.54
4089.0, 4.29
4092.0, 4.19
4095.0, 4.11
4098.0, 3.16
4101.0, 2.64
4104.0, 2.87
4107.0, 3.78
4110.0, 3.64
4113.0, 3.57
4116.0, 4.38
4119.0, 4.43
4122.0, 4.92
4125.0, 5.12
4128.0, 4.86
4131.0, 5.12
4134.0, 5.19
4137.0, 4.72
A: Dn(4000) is 1.3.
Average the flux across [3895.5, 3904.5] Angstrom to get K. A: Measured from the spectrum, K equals 3.87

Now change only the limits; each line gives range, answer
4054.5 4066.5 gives 5.01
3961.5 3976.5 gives 2.72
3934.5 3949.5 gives 4.31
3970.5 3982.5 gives 3.41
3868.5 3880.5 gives 4.11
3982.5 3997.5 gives 4.82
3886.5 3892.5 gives 2.04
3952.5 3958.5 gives 4.47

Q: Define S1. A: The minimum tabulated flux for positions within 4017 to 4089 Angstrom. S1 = 4.29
